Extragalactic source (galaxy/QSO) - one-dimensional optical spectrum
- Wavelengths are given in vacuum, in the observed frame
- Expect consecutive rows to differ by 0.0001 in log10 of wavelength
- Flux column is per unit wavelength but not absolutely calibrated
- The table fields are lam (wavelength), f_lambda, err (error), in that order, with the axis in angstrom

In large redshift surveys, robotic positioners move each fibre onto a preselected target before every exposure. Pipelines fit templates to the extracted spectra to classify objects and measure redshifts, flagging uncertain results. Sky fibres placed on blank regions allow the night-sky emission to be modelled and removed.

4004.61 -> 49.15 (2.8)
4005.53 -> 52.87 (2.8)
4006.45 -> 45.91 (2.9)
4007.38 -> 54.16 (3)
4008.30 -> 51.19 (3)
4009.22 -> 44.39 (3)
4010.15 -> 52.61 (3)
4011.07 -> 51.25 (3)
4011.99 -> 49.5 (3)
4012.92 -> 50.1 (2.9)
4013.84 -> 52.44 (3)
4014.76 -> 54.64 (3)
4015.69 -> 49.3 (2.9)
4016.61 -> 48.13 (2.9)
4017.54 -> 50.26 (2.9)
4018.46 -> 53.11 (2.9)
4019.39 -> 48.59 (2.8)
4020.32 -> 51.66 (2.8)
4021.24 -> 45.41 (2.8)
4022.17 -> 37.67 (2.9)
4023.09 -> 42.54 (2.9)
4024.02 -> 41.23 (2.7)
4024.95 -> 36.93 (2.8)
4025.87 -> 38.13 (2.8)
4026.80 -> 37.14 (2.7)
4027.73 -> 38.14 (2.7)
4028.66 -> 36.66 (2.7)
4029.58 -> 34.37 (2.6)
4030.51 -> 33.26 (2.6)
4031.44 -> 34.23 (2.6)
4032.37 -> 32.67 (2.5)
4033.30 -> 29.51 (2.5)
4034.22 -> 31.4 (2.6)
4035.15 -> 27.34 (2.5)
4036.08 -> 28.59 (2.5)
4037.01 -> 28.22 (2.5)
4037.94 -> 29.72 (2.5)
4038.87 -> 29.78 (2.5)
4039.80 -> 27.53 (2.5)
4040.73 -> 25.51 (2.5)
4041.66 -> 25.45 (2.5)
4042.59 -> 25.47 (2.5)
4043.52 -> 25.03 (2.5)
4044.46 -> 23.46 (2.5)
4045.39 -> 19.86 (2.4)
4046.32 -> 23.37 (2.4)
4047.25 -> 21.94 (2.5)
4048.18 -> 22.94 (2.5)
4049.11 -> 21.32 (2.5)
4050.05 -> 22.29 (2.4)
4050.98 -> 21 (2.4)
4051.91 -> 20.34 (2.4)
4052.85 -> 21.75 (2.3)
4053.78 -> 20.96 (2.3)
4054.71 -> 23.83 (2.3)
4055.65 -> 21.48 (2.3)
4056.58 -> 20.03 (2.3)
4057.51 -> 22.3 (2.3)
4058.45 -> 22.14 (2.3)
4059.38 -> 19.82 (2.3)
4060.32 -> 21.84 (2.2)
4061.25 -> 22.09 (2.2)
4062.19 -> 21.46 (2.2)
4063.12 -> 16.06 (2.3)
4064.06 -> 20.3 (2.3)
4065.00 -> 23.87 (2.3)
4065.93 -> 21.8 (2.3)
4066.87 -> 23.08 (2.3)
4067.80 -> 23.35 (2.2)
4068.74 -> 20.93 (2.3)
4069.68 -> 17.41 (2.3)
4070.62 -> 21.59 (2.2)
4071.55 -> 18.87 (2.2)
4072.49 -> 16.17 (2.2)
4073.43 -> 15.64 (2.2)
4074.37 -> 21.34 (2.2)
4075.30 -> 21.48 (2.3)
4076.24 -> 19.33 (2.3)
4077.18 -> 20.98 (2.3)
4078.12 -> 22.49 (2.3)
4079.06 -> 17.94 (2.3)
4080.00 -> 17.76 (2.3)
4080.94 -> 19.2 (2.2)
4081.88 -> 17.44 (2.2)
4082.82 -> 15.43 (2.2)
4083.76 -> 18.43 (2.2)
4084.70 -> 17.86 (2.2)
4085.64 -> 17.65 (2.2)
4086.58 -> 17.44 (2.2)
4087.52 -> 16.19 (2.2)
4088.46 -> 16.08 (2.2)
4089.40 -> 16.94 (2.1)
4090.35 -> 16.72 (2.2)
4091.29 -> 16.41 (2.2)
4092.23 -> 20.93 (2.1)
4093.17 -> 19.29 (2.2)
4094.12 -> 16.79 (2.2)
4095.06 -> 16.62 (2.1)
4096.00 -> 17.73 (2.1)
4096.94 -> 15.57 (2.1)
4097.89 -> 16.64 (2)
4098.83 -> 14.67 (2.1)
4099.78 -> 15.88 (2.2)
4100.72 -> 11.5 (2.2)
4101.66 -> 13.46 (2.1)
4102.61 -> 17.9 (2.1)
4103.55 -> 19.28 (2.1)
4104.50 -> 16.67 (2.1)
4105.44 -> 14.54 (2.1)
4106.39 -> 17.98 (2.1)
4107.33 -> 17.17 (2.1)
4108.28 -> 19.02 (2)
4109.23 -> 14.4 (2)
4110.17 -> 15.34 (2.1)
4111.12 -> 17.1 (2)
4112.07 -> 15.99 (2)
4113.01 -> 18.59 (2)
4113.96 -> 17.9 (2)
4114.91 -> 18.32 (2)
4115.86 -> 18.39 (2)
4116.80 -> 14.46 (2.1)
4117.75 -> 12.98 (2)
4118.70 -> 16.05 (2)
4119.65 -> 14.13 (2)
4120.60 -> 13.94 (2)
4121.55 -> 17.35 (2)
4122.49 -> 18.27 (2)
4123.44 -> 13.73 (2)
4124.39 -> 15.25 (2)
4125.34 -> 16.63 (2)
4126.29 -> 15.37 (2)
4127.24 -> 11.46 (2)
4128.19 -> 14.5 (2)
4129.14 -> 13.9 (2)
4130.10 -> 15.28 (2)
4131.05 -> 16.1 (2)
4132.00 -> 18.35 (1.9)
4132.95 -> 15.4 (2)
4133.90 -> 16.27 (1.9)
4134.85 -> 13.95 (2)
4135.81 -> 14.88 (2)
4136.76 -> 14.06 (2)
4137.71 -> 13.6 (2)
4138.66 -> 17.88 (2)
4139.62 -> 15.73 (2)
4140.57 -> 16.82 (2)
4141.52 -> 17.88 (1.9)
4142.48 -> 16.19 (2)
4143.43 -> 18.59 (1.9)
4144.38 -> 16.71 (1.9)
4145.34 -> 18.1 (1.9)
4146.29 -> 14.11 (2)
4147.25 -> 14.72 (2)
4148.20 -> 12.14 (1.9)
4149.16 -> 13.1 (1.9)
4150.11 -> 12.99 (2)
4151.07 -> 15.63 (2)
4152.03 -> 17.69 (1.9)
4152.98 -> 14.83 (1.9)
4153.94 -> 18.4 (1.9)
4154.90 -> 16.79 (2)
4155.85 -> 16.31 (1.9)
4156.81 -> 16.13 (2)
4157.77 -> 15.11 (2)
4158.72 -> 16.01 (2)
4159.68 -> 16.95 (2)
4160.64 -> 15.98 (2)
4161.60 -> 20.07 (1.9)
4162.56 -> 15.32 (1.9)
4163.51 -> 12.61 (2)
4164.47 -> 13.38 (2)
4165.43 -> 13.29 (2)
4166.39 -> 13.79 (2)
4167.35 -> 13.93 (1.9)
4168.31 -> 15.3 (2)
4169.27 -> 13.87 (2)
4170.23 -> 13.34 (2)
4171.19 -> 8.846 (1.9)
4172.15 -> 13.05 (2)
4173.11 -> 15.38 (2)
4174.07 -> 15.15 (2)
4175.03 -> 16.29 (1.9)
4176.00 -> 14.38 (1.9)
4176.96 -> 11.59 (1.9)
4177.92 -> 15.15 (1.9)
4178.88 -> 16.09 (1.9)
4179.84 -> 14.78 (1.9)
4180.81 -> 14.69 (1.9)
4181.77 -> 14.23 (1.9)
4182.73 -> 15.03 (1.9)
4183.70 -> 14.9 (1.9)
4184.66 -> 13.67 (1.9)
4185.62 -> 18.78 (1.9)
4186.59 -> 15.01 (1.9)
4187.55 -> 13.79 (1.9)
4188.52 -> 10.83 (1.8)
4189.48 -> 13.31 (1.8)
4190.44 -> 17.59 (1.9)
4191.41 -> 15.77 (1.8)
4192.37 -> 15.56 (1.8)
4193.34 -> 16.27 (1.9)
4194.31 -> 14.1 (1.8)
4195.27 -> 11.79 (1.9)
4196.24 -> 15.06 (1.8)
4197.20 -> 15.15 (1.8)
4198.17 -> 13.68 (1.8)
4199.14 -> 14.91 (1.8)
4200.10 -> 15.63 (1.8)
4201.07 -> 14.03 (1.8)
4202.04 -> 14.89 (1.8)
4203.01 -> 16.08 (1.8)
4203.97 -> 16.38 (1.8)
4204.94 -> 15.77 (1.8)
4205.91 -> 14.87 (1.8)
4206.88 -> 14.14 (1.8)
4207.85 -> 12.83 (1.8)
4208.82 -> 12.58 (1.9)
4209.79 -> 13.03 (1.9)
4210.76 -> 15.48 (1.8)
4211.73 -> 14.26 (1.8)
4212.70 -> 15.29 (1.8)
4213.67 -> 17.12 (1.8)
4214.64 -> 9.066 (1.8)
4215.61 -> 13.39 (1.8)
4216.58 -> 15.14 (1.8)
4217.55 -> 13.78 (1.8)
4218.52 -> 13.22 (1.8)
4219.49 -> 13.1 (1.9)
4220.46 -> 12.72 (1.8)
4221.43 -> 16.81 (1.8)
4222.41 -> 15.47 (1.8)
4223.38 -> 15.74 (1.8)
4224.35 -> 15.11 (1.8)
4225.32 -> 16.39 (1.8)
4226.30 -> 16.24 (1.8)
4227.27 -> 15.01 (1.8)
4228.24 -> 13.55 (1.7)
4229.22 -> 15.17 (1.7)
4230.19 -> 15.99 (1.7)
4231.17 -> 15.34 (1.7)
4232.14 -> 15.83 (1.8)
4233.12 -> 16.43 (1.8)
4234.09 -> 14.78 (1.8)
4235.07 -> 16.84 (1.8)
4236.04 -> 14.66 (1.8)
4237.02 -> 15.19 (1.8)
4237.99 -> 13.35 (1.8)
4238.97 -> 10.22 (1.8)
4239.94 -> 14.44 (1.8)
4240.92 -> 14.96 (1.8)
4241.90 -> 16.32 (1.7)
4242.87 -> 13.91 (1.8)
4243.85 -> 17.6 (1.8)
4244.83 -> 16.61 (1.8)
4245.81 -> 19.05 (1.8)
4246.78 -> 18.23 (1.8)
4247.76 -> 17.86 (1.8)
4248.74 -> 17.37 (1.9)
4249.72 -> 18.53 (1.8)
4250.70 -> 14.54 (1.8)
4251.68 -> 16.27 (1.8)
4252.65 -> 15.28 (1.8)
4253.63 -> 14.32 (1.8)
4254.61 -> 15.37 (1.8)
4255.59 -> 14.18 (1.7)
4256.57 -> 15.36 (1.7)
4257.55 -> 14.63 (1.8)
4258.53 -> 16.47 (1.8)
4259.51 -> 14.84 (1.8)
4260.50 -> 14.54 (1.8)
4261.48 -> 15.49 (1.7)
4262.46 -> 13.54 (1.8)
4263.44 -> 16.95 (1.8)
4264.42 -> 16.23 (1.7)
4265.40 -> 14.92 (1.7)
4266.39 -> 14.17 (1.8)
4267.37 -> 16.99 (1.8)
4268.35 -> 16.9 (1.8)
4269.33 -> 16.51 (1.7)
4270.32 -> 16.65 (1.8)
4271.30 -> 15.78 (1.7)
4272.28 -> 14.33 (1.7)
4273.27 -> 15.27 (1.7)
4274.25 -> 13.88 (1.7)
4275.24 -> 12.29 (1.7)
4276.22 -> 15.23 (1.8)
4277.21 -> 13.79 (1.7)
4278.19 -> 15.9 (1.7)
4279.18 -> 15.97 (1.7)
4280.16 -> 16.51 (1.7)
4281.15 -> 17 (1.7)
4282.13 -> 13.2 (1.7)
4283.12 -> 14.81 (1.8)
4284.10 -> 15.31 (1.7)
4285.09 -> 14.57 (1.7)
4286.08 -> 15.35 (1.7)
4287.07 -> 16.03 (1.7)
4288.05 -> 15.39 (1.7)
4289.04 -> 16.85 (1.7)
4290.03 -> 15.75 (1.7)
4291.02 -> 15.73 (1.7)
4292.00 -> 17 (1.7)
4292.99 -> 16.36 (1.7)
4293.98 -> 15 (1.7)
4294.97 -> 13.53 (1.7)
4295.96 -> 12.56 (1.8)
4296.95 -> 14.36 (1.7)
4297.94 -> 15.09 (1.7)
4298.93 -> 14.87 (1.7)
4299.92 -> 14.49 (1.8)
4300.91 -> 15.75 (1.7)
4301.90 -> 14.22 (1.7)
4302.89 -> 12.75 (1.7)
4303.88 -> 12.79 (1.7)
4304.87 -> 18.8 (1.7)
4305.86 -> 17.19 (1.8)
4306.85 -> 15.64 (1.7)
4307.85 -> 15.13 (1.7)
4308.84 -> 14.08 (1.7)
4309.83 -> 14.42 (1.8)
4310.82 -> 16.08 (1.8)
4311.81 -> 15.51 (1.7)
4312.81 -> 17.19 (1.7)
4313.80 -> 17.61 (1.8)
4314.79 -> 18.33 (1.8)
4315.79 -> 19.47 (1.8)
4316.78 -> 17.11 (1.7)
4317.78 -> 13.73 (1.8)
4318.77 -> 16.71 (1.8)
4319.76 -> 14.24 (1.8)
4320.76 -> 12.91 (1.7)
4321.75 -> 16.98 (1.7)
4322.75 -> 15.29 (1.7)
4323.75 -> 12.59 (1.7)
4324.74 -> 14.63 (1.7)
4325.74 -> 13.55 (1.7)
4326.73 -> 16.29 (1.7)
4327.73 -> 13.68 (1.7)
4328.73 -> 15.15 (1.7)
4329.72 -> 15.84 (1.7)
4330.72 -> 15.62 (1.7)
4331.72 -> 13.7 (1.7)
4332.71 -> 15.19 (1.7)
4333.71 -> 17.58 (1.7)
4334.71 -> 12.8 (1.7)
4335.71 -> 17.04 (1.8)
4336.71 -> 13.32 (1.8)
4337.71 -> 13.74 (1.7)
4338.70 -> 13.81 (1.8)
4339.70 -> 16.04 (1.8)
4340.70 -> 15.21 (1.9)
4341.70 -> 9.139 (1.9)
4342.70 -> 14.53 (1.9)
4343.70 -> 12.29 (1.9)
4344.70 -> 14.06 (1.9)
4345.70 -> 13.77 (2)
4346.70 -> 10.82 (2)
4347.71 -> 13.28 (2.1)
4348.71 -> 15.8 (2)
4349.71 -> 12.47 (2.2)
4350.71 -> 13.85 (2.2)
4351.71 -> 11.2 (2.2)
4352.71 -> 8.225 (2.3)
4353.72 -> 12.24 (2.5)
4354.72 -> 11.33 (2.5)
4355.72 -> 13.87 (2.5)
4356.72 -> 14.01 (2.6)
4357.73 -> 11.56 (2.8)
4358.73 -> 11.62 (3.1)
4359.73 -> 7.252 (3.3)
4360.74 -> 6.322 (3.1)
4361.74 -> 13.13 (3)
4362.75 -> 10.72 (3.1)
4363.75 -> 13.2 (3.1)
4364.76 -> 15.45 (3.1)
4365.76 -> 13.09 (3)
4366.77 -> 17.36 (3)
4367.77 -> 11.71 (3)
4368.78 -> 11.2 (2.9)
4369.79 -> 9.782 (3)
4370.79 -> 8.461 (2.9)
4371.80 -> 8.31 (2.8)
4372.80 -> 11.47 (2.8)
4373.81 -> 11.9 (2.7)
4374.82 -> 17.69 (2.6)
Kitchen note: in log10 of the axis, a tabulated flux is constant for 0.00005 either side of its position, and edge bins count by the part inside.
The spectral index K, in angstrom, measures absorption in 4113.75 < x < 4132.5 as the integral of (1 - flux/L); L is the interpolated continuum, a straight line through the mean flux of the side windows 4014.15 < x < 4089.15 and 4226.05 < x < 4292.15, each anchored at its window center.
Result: 6.0 angstrom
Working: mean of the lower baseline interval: 26.8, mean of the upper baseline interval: 15.5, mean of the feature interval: 15.6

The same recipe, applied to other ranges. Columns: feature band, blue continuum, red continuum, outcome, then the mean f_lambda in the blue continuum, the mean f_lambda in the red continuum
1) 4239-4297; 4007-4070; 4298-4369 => 8.20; 32.1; 14.1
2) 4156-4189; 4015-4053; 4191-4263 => 8.95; 32.9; 15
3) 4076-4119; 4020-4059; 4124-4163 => 8.96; 29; 15.7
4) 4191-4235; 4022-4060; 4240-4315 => 9.58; 27.8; 15.5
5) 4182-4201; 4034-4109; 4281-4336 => 3.21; 20.3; 15.3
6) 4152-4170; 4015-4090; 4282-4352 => 5.15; 26.4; 14.9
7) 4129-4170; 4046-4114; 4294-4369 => 4.70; 18.9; 14.1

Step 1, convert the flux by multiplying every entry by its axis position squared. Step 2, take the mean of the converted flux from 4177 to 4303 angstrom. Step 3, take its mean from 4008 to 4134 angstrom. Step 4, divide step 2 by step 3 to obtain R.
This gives 0.7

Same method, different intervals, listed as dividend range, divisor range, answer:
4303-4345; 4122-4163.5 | 1.05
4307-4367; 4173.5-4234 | 1.01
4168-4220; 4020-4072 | 0.57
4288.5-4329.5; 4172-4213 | 1.10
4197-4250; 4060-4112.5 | 0.89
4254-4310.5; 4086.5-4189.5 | 1.05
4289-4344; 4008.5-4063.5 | 0.53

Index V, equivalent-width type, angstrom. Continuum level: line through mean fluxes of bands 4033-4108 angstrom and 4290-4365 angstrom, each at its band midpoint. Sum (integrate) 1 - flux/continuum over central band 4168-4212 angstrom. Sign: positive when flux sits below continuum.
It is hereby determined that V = 7.6 angstrom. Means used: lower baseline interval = 20.4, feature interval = 14.5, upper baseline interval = 14.2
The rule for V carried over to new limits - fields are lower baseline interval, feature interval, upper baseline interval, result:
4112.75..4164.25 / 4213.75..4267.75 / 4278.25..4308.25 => 0.7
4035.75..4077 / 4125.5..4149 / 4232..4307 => 5.0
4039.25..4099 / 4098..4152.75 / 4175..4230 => 6.3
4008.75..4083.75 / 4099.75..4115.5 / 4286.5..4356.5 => 5.7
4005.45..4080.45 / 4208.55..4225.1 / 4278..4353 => 5.1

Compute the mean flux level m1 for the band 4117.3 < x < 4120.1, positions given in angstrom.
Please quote 14.4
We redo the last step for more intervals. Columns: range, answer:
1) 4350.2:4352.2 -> 12.6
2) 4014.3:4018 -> 50.6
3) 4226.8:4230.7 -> 14.9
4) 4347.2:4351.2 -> 13.8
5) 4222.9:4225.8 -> 15.8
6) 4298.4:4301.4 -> 15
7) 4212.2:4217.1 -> 14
